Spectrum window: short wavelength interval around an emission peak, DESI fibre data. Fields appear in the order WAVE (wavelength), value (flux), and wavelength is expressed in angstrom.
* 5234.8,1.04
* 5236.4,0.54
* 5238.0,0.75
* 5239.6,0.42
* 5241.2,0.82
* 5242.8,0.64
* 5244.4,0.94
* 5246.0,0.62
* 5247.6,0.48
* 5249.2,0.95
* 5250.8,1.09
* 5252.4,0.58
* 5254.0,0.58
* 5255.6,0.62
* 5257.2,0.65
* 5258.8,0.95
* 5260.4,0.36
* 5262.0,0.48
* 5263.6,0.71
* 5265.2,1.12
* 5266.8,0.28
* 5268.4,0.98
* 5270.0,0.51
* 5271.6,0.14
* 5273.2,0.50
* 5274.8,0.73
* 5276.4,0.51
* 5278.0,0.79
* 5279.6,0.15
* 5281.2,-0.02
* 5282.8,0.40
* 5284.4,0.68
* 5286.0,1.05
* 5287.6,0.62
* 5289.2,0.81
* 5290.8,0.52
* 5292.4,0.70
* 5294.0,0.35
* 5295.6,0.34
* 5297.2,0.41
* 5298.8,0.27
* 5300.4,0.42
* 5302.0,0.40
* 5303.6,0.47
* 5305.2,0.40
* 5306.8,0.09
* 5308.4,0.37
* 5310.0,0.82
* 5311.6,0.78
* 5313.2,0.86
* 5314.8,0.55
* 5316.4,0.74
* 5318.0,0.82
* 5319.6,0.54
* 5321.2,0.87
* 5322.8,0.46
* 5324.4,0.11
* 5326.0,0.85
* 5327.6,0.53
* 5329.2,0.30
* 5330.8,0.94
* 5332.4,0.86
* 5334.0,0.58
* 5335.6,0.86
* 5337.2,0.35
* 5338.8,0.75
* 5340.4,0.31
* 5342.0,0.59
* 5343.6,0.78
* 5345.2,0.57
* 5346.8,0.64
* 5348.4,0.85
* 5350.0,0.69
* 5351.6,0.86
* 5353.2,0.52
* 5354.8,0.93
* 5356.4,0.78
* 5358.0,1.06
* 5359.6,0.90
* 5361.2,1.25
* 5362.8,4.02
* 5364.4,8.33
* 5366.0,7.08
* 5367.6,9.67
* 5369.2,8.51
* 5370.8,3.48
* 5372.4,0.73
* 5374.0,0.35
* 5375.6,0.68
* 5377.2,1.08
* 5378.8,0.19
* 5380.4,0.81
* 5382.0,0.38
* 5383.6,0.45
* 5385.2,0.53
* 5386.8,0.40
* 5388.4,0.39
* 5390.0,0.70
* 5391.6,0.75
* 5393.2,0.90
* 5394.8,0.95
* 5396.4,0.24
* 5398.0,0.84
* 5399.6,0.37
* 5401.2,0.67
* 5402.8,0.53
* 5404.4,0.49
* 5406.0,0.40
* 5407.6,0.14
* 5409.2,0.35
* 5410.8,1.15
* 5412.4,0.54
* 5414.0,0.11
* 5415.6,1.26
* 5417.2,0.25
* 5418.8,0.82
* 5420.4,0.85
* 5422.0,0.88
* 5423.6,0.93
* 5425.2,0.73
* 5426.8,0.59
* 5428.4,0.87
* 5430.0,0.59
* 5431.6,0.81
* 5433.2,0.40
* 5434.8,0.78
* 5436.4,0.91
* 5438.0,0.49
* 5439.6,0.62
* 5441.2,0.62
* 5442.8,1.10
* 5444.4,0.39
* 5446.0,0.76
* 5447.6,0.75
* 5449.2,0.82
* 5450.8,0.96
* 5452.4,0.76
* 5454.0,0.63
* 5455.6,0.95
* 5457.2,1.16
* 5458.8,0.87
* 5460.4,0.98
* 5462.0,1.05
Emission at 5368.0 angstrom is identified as [O II]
